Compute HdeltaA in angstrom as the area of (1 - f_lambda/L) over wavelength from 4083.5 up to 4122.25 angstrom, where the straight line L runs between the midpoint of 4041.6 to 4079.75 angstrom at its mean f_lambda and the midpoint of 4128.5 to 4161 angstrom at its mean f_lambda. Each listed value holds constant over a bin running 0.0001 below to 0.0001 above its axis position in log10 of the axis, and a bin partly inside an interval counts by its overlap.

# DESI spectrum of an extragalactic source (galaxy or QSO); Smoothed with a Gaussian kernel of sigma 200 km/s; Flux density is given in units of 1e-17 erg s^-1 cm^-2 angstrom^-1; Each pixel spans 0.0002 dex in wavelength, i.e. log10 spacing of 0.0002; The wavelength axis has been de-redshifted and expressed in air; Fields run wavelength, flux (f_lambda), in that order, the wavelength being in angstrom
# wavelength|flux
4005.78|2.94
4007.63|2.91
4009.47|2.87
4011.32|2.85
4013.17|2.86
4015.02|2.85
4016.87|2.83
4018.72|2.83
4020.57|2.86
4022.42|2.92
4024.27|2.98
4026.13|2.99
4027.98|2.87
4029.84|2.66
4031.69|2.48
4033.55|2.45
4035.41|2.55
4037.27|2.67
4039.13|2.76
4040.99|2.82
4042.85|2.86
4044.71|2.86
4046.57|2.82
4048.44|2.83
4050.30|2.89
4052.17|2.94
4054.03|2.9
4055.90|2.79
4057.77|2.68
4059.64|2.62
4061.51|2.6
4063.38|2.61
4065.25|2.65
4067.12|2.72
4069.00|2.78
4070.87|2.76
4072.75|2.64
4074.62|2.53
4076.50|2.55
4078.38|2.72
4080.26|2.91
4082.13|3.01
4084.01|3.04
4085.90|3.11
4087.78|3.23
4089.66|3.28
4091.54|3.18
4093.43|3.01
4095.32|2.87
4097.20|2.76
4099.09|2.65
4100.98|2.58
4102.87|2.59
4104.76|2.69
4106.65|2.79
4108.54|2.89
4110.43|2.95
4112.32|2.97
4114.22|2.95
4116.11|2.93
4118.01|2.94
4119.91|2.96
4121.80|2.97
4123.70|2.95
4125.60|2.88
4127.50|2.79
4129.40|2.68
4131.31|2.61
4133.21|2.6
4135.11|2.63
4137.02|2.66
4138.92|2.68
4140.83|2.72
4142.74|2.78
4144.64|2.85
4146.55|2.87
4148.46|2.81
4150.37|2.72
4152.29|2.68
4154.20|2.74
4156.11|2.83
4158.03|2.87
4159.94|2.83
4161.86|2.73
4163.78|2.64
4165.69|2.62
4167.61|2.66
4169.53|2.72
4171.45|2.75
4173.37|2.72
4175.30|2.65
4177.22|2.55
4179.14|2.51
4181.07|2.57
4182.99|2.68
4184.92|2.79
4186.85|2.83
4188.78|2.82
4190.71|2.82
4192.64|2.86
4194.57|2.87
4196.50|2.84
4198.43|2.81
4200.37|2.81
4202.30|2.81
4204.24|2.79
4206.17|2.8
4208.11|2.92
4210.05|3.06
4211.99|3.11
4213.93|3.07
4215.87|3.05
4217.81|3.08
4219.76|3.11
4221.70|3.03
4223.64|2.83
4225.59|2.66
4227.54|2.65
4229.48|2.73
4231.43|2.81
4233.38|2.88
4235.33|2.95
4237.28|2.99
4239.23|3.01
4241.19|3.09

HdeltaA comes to -2.5 angstrom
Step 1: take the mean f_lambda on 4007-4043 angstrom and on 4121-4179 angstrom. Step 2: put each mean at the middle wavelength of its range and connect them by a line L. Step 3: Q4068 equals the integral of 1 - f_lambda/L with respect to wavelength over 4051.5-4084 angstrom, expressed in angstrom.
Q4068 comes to 0.4 angstrom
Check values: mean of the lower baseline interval 2.79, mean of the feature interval 2.74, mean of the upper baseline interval 2.74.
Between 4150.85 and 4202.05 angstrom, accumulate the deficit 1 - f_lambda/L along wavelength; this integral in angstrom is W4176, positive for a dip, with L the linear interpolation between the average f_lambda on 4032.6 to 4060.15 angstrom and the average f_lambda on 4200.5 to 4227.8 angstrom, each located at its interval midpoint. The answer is 2.7 angstrom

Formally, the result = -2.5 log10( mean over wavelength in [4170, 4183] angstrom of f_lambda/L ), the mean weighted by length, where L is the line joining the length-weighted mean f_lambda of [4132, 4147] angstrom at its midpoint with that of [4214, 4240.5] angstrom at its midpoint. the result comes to 0.07 mag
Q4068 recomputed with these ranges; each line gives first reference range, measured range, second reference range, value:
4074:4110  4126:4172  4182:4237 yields 2.26 angstrom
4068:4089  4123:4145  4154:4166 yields 0.46 angstrom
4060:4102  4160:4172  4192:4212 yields 0.68 angstrom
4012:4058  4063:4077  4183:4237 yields 0.77 angstrom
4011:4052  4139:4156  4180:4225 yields 0.51 angstrom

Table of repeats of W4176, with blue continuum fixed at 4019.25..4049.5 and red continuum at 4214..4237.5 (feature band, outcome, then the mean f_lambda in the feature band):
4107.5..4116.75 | -0.4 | 2.94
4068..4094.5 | -1.0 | 2.91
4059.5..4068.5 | 0.5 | 2.65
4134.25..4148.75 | 0.5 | 2.75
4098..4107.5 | 0.5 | 2.66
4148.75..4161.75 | 0.4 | 2.78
